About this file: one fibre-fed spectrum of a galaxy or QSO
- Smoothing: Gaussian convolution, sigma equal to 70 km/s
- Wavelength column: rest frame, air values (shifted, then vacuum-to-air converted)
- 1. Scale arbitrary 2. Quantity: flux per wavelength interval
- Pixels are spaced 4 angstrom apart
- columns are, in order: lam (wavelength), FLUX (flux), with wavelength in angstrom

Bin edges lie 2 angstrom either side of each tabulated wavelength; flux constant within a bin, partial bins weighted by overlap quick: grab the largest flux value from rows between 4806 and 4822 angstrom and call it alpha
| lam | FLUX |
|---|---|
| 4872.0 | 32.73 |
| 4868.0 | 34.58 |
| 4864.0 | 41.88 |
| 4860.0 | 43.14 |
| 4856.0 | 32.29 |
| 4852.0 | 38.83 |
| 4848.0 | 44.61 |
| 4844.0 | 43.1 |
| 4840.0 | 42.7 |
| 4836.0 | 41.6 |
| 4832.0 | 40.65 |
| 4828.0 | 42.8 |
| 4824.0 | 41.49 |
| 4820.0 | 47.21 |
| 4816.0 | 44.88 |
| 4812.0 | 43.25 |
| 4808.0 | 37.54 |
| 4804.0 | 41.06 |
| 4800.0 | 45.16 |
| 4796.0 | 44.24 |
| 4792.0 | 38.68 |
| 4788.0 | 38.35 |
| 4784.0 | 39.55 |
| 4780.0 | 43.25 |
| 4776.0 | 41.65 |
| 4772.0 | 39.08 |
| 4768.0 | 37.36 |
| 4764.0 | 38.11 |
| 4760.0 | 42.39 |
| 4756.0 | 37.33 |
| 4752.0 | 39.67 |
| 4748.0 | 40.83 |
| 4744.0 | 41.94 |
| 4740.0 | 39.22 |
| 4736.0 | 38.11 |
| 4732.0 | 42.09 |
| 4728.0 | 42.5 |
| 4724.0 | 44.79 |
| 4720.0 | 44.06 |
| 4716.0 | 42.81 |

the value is 47.21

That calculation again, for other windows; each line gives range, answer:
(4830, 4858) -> 44.61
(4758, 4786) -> 43.25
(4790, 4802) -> 45.16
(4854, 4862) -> 43.14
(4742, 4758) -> 41.94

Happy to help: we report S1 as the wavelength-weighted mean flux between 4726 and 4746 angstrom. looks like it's 40.8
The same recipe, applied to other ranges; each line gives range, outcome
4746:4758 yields 39.3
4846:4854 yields 41.7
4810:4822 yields 45.1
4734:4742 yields 38.7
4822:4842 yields 41.8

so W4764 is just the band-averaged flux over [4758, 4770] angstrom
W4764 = 39.3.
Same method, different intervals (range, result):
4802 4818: 41.7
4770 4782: 41.3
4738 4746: 40.6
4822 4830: 42.1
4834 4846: 42.5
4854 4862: 37.7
